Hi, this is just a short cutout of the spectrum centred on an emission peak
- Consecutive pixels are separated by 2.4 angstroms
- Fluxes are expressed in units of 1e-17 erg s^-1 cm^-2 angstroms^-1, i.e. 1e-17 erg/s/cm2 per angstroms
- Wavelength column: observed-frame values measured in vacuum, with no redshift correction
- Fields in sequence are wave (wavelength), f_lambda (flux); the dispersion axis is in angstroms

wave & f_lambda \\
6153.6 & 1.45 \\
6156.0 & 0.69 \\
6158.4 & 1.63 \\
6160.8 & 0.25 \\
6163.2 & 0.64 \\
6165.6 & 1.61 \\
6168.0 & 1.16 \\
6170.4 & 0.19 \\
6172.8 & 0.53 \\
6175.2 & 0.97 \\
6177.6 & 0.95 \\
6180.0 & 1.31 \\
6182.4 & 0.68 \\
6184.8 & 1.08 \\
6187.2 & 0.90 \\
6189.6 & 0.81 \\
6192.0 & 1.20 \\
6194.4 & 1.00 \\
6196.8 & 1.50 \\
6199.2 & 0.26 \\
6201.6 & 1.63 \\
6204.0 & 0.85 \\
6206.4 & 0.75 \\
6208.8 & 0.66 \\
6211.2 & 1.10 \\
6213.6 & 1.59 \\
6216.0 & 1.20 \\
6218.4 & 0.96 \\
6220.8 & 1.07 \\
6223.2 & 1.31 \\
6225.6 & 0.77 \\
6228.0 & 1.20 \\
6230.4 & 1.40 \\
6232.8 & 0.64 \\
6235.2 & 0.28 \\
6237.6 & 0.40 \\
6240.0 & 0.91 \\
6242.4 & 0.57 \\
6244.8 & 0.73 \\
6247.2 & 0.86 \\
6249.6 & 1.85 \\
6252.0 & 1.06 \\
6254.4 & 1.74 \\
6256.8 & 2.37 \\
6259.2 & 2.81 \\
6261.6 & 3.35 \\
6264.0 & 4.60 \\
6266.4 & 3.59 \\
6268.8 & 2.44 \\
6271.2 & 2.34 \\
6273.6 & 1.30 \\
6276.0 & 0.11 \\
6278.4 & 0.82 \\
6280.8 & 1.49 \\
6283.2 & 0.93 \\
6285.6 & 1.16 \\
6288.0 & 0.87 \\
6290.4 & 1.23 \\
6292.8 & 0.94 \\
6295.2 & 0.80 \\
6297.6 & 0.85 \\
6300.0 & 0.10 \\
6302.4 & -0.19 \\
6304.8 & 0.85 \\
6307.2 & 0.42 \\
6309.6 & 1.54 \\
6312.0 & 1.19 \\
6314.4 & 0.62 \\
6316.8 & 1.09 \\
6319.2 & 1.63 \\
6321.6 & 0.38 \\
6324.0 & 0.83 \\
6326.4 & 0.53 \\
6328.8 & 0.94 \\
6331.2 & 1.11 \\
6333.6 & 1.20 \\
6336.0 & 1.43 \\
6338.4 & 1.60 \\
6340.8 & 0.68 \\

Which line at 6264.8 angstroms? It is [O II]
